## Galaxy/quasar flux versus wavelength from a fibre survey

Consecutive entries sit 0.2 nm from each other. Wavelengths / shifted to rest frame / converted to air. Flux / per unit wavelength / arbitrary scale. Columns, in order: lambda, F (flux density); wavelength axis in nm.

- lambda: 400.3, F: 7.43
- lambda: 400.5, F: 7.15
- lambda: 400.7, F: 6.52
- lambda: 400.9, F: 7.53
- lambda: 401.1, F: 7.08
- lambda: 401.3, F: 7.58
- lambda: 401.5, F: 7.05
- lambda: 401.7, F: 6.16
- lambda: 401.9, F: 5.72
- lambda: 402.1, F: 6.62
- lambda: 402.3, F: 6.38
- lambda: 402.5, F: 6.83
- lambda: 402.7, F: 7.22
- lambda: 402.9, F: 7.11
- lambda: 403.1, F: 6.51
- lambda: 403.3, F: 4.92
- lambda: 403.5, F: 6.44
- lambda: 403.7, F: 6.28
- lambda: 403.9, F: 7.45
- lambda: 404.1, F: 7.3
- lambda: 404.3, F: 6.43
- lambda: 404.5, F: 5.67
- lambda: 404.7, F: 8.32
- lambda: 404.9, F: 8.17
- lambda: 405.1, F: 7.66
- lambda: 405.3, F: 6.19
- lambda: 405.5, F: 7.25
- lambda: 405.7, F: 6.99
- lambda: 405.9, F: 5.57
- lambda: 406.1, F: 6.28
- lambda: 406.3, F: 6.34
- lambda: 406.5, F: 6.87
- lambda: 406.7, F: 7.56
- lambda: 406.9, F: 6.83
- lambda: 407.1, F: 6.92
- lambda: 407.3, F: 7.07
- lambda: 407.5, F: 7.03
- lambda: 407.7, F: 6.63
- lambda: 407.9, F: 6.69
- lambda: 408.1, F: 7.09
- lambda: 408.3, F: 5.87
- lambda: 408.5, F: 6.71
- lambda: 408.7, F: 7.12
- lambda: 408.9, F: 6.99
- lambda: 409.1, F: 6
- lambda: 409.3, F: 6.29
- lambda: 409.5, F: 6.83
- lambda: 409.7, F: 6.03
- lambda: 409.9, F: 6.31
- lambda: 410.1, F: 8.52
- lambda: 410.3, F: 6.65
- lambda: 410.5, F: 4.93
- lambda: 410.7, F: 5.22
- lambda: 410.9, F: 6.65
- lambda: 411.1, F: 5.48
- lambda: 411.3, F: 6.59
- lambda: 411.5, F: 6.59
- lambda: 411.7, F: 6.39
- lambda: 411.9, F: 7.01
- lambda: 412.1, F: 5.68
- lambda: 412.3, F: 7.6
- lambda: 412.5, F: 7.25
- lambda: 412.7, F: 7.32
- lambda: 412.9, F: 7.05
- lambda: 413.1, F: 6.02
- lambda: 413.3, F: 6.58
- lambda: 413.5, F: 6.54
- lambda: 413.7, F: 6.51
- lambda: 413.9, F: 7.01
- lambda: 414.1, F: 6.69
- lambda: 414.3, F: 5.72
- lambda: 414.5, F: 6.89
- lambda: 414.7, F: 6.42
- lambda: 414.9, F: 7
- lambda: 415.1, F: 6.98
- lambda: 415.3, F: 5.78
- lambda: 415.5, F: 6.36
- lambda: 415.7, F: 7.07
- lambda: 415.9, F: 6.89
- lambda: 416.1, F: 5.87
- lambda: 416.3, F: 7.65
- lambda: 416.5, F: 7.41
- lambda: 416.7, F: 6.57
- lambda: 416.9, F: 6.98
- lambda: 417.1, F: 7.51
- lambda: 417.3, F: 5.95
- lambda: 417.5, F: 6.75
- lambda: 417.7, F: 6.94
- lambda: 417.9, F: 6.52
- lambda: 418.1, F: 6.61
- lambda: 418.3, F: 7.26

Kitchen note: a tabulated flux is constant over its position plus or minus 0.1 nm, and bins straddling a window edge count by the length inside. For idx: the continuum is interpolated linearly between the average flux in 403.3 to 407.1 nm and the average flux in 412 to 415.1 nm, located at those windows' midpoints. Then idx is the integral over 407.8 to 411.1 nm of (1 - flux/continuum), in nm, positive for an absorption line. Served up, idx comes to 0.14 nm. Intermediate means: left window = 6.82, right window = 6.69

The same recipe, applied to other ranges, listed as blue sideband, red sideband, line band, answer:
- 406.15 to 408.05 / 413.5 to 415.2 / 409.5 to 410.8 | 0.088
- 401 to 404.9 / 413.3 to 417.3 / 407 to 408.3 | -0.021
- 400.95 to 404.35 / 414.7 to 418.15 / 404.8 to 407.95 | -0.090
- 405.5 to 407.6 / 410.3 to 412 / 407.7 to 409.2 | -0.029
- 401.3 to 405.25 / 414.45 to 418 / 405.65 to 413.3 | 0.176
